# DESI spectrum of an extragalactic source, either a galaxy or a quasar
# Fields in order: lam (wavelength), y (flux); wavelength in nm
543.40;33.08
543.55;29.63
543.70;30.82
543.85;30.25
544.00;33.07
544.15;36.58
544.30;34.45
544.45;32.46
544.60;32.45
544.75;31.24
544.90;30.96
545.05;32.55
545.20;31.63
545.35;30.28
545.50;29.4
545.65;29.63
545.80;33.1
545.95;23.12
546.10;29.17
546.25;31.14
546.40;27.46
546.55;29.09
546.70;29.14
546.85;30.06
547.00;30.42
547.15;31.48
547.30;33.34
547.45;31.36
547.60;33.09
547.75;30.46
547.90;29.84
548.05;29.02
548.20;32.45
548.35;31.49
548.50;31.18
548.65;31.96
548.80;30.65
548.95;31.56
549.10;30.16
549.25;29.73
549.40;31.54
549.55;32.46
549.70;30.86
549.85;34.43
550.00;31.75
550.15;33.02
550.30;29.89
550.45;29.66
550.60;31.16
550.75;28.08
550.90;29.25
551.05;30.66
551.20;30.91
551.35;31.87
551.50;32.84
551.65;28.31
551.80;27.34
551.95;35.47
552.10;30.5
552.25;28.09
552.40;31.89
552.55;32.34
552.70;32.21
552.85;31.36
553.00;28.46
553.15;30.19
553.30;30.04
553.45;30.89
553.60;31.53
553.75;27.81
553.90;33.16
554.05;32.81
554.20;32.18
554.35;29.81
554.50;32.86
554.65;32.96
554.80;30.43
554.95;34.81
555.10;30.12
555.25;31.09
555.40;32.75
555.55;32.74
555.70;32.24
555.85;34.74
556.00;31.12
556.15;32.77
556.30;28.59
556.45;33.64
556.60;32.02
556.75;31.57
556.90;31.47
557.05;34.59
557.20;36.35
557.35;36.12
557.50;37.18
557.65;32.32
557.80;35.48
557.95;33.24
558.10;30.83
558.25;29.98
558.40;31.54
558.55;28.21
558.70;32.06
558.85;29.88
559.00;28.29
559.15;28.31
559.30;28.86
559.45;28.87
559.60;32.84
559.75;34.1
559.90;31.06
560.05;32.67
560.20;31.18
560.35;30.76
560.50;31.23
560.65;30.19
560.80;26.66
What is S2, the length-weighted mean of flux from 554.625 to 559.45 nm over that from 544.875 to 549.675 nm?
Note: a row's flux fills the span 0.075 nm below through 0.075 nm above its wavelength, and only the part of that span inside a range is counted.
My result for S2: 1.05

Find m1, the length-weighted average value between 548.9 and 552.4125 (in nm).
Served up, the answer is 30.9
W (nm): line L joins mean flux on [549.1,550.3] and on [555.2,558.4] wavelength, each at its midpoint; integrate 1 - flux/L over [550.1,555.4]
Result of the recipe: 0.20 nm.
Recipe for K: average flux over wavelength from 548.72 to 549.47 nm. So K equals 30.7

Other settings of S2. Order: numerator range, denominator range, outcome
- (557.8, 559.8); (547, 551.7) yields 0.99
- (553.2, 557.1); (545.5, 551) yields 1.04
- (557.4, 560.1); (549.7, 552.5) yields 1.02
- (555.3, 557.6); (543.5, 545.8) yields 1.04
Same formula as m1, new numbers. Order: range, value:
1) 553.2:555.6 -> 31.6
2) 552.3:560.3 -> 31.8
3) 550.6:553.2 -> 30.6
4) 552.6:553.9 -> 30.5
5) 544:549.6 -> 31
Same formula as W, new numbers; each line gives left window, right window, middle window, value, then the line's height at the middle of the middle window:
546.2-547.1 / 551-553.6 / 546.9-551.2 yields -0.14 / 30.1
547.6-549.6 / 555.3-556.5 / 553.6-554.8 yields 0.02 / 32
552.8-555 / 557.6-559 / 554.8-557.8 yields -0.16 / 31.3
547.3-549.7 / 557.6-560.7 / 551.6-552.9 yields 0.01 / 31.1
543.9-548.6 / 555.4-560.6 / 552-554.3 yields 0.05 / 31.6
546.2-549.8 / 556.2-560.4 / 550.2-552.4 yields 0.06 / 31.2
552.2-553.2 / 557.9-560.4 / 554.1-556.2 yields -0.10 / 30.7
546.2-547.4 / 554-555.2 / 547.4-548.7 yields -0.03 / 30.5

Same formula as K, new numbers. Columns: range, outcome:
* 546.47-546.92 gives 29.4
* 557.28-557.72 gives 35.2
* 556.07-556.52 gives 31.6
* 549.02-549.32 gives 30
